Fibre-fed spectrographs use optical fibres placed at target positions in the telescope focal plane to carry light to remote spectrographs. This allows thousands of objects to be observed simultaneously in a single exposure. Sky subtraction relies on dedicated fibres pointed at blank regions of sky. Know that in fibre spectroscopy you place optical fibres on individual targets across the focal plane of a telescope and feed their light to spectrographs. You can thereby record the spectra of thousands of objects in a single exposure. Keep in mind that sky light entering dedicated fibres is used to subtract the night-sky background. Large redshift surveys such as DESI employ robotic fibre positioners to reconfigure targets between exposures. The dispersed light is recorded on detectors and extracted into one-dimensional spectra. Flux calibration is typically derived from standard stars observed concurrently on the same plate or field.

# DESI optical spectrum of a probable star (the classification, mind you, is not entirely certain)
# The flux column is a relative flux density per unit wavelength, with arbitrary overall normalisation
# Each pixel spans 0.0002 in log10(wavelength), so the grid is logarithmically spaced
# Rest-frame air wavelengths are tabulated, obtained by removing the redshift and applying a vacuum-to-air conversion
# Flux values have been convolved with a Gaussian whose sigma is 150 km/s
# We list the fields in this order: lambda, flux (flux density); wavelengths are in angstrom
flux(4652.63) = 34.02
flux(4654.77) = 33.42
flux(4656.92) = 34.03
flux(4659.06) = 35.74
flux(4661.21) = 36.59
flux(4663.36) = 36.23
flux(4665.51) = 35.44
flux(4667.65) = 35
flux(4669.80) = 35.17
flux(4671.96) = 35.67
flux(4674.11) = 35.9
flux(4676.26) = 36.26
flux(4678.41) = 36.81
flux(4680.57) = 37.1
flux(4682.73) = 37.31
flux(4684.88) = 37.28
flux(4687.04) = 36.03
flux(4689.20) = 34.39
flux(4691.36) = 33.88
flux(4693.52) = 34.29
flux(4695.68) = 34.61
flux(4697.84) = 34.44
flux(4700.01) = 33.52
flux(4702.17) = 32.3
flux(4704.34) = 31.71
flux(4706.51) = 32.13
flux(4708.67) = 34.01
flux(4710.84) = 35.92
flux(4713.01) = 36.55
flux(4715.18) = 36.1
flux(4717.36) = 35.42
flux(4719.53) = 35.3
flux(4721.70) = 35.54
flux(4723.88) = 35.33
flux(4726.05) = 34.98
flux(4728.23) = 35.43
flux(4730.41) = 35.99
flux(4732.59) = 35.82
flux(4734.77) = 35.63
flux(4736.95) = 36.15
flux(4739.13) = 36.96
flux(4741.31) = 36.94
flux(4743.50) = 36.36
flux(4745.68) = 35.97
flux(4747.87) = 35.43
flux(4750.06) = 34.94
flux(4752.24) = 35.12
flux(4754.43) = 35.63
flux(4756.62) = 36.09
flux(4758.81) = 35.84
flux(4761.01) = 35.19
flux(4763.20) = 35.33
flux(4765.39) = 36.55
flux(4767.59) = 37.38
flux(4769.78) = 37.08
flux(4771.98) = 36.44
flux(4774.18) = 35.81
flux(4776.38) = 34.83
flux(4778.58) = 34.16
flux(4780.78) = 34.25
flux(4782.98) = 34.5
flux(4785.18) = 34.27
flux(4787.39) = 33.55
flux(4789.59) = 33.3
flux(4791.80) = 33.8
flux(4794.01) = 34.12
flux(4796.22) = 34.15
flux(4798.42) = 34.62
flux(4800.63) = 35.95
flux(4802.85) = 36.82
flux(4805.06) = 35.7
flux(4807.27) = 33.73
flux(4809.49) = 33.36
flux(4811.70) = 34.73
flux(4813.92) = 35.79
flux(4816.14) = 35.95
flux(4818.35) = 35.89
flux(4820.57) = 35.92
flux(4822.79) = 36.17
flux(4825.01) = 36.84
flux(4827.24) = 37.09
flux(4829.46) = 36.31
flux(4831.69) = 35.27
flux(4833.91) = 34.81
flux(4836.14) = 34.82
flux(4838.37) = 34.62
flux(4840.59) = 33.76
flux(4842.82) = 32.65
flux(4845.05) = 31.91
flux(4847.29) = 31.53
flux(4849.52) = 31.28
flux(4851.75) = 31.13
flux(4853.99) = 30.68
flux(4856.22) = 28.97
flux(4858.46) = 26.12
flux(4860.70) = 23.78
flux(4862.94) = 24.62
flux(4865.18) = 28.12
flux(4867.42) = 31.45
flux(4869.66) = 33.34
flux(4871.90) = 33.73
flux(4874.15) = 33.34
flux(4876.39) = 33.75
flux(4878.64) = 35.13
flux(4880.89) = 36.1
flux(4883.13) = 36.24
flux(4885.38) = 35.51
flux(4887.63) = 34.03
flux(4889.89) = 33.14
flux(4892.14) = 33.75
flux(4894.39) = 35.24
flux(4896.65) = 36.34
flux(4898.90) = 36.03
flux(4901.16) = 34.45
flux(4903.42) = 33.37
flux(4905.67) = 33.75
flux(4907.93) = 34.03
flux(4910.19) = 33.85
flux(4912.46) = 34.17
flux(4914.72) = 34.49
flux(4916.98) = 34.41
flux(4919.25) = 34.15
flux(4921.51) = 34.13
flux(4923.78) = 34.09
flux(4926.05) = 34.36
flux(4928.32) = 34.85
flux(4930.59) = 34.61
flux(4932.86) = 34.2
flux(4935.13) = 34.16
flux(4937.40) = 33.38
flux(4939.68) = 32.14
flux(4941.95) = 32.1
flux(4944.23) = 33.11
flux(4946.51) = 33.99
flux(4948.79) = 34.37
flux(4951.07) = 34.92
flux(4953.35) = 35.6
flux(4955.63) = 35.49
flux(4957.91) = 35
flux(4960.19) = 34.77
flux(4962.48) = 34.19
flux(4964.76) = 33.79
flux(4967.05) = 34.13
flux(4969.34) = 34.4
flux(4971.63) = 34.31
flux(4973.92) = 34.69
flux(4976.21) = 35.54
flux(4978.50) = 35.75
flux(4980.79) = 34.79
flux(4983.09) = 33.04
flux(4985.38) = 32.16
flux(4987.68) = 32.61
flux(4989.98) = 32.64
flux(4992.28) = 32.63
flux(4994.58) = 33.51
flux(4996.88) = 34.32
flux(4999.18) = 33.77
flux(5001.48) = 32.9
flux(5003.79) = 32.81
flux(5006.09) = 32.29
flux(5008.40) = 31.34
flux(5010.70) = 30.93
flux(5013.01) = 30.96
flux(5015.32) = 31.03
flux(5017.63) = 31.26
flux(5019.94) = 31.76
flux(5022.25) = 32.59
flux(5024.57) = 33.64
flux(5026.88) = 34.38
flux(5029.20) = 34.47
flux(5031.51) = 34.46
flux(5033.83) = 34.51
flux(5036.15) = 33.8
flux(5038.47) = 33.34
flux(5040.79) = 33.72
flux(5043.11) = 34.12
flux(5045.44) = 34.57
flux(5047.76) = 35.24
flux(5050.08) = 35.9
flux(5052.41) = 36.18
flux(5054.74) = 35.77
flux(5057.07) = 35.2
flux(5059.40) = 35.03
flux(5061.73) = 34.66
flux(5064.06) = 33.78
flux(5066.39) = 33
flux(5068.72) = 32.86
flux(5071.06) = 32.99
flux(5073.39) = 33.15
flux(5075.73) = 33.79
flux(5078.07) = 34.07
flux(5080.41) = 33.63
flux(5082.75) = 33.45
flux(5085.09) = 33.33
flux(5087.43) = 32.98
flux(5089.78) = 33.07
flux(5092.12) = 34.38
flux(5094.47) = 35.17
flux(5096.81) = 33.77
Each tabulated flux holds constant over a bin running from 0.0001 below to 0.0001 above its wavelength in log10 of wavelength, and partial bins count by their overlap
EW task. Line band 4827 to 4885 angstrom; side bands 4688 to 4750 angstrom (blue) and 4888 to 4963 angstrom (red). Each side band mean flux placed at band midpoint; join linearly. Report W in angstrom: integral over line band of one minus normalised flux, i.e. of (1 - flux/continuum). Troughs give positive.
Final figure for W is 3.7 angstrom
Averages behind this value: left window 35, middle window 32.3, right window 34.3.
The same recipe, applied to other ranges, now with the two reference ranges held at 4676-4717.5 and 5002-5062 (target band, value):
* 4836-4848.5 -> 0.5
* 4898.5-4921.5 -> -0.1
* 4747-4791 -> -0.8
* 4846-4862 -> 2.5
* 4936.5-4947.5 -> 0.3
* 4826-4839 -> -0.4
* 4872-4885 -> -0.2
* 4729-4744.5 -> -0.6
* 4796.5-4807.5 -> -0.3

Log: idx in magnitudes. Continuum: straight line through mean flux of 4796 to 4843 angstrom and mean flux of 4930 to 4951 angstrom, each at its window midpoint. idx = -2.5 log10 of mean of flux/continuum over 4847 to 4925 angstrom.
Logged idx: 0.05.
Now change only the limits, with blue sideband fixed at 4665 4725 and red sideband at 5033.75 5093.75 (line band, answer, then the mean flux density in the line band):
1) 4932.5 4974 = 0.01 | 34.1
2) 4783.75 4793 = 0.04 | 33.7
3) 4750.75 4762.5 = -0.02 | 35.6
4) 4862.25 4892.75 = 0.05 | 33.1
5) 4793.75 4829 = -0.02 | 35.5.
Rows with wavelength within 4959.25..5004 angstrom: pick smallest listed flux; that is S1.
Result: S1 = 32.16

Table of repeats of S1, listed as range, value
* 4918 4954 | 32.1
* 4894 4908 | 33.37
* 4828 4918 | 23.78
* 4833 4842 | 33.76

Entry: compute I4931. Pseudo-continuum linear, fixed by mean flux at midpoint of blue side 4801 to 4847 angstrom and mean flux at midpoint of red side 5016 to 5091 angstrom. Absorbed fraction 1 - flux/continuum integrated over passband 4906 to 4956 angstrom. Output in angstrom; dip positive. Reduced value 0.60 angstrom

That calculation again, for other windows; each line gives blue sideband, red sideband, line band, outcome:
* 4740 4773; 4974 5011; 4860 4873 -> 2.02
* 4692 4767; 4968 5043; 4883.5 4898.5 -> -0.32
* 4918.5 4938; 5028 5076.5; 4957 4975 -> -0.07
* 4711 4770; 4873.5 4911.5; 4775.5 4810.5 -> 0.98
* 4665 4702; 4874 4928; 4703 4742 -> -0.05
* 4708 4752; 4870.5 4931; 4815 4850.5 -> 0.30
